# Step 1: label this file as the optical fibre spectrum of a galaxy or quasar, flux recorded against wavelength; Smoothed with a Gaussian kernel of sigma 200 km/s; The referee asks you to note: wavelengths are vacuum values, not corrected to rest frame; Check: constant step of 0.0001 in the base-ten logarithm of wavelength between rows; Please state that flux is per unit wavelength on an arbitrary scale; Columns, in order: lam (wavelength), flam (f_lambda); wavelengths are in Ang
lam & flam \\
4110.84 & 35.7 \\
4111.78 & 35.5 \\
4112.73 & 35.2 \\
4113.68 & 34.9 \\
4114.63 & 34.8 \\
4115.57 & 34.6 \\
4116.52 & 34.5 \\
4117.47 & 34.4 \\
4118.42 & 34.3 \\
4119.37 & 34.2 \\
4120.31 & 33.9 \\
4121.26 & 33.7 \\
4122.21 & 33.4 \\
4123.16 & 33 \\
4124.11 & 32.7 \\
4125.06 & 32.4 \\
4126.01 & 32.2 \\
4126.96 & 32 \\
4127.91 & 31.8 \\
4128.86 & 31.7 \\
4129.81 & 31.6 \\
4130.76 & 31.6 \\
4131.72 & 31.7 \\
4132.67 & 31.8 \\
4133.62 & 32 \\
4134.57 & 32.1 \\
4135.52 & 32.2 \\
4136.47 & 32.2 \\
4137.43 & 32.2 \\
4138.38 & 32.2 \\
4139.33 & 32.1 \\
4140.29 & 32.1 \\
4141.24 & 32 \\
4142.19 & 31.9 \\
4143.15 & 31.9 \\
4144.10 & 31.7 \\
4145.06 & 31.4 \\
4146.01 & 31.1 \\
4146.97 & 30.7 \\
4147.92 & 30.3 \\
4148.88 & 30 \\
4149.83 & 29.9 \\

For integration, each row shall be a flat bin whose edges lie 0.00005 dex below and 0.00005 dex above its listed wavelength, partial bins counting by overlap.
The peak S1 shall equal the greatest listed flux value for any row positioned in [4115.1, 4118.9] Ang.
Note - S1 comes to 34.6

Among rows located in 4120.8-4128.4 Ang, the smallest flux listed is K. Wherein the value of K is 31.8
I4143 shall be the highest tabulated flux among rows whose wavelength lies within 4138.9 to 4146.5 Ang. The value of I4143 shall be 32.1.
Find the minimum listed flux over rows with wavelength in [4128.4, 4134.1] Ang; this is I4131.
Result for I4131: 31.6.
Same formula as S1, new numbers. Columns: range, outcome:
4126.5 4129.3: 32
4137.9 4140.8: 32.2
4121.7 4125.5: 33.4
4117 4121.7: 34.4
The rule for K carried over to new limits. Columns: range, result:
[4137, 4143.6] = 31.9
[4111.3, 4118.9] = 34.3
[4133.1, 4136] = 32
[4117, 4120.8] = 33.9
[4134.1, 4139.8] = 32.1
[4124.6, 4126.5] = 32.2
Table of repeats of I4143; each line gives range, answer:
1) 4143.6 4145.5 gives 31.7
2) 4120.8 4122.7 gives 33.7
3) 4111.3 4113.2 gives 35.5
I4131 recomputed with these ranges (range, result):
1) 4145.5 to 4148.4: 30.3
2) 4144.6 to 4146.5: 31.1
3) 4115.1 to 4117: 34.5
